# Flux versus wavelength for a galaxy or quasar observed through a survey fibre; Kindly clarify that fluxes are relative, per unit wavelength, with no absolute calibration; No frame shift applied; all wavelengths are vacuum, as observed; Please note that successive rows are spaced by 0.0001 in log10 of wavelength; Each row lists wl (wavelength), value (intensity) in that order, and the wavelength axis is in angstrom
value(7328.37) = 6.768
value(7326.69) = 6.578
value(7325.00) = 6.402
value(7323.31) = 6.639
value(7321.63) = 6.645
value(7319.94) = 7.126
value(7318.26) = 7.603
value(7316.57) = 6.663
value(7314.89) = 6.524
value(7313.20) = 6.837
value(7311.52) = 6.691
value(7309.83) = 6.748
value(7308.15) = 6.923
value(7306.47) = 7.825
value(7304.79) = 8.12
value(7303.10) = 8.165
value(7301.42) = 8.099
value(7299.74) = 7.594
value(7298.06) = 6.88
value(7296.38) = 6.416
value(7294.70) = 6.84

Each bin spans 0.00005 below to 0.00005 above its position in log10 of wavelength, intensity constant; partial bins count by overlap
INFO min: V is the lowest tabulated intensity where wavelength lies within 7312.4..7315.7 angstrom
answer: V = 6.524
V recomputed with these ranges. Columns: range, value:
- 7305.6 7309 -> 6.923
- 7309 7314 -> 6.691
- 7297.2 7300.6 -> 6.88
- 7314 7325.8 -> 6.402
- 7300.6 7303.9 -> 8.099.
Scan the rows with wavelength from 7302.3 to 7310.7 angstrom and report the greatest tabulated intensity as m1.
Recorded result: 8.165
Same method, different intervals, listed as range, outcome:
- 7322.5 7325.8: 6.639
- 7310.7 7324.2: 7.603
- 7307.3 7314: 6.923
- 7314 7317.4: 6.663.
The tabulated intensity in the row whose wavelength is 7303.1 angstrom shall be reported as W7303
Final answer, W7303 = 8.165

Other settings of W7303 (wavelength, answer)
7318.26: 7.603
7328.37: 6.768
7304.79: 8.12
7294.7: 6.84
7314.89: 6.524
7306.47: 7.825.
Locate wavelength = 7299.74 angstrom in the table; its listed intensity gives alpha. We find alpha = 7.594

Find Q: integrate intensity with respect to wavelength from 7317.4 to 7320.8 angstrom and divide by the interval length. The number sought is 7.35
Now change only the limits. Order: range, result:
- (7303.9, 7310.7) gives 7.4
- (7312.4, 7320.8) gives 6.95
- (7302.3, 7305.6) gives 8.12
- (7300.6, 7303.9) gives 8.14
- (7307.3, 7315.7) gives 6.74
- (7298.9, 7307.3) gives 7.96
